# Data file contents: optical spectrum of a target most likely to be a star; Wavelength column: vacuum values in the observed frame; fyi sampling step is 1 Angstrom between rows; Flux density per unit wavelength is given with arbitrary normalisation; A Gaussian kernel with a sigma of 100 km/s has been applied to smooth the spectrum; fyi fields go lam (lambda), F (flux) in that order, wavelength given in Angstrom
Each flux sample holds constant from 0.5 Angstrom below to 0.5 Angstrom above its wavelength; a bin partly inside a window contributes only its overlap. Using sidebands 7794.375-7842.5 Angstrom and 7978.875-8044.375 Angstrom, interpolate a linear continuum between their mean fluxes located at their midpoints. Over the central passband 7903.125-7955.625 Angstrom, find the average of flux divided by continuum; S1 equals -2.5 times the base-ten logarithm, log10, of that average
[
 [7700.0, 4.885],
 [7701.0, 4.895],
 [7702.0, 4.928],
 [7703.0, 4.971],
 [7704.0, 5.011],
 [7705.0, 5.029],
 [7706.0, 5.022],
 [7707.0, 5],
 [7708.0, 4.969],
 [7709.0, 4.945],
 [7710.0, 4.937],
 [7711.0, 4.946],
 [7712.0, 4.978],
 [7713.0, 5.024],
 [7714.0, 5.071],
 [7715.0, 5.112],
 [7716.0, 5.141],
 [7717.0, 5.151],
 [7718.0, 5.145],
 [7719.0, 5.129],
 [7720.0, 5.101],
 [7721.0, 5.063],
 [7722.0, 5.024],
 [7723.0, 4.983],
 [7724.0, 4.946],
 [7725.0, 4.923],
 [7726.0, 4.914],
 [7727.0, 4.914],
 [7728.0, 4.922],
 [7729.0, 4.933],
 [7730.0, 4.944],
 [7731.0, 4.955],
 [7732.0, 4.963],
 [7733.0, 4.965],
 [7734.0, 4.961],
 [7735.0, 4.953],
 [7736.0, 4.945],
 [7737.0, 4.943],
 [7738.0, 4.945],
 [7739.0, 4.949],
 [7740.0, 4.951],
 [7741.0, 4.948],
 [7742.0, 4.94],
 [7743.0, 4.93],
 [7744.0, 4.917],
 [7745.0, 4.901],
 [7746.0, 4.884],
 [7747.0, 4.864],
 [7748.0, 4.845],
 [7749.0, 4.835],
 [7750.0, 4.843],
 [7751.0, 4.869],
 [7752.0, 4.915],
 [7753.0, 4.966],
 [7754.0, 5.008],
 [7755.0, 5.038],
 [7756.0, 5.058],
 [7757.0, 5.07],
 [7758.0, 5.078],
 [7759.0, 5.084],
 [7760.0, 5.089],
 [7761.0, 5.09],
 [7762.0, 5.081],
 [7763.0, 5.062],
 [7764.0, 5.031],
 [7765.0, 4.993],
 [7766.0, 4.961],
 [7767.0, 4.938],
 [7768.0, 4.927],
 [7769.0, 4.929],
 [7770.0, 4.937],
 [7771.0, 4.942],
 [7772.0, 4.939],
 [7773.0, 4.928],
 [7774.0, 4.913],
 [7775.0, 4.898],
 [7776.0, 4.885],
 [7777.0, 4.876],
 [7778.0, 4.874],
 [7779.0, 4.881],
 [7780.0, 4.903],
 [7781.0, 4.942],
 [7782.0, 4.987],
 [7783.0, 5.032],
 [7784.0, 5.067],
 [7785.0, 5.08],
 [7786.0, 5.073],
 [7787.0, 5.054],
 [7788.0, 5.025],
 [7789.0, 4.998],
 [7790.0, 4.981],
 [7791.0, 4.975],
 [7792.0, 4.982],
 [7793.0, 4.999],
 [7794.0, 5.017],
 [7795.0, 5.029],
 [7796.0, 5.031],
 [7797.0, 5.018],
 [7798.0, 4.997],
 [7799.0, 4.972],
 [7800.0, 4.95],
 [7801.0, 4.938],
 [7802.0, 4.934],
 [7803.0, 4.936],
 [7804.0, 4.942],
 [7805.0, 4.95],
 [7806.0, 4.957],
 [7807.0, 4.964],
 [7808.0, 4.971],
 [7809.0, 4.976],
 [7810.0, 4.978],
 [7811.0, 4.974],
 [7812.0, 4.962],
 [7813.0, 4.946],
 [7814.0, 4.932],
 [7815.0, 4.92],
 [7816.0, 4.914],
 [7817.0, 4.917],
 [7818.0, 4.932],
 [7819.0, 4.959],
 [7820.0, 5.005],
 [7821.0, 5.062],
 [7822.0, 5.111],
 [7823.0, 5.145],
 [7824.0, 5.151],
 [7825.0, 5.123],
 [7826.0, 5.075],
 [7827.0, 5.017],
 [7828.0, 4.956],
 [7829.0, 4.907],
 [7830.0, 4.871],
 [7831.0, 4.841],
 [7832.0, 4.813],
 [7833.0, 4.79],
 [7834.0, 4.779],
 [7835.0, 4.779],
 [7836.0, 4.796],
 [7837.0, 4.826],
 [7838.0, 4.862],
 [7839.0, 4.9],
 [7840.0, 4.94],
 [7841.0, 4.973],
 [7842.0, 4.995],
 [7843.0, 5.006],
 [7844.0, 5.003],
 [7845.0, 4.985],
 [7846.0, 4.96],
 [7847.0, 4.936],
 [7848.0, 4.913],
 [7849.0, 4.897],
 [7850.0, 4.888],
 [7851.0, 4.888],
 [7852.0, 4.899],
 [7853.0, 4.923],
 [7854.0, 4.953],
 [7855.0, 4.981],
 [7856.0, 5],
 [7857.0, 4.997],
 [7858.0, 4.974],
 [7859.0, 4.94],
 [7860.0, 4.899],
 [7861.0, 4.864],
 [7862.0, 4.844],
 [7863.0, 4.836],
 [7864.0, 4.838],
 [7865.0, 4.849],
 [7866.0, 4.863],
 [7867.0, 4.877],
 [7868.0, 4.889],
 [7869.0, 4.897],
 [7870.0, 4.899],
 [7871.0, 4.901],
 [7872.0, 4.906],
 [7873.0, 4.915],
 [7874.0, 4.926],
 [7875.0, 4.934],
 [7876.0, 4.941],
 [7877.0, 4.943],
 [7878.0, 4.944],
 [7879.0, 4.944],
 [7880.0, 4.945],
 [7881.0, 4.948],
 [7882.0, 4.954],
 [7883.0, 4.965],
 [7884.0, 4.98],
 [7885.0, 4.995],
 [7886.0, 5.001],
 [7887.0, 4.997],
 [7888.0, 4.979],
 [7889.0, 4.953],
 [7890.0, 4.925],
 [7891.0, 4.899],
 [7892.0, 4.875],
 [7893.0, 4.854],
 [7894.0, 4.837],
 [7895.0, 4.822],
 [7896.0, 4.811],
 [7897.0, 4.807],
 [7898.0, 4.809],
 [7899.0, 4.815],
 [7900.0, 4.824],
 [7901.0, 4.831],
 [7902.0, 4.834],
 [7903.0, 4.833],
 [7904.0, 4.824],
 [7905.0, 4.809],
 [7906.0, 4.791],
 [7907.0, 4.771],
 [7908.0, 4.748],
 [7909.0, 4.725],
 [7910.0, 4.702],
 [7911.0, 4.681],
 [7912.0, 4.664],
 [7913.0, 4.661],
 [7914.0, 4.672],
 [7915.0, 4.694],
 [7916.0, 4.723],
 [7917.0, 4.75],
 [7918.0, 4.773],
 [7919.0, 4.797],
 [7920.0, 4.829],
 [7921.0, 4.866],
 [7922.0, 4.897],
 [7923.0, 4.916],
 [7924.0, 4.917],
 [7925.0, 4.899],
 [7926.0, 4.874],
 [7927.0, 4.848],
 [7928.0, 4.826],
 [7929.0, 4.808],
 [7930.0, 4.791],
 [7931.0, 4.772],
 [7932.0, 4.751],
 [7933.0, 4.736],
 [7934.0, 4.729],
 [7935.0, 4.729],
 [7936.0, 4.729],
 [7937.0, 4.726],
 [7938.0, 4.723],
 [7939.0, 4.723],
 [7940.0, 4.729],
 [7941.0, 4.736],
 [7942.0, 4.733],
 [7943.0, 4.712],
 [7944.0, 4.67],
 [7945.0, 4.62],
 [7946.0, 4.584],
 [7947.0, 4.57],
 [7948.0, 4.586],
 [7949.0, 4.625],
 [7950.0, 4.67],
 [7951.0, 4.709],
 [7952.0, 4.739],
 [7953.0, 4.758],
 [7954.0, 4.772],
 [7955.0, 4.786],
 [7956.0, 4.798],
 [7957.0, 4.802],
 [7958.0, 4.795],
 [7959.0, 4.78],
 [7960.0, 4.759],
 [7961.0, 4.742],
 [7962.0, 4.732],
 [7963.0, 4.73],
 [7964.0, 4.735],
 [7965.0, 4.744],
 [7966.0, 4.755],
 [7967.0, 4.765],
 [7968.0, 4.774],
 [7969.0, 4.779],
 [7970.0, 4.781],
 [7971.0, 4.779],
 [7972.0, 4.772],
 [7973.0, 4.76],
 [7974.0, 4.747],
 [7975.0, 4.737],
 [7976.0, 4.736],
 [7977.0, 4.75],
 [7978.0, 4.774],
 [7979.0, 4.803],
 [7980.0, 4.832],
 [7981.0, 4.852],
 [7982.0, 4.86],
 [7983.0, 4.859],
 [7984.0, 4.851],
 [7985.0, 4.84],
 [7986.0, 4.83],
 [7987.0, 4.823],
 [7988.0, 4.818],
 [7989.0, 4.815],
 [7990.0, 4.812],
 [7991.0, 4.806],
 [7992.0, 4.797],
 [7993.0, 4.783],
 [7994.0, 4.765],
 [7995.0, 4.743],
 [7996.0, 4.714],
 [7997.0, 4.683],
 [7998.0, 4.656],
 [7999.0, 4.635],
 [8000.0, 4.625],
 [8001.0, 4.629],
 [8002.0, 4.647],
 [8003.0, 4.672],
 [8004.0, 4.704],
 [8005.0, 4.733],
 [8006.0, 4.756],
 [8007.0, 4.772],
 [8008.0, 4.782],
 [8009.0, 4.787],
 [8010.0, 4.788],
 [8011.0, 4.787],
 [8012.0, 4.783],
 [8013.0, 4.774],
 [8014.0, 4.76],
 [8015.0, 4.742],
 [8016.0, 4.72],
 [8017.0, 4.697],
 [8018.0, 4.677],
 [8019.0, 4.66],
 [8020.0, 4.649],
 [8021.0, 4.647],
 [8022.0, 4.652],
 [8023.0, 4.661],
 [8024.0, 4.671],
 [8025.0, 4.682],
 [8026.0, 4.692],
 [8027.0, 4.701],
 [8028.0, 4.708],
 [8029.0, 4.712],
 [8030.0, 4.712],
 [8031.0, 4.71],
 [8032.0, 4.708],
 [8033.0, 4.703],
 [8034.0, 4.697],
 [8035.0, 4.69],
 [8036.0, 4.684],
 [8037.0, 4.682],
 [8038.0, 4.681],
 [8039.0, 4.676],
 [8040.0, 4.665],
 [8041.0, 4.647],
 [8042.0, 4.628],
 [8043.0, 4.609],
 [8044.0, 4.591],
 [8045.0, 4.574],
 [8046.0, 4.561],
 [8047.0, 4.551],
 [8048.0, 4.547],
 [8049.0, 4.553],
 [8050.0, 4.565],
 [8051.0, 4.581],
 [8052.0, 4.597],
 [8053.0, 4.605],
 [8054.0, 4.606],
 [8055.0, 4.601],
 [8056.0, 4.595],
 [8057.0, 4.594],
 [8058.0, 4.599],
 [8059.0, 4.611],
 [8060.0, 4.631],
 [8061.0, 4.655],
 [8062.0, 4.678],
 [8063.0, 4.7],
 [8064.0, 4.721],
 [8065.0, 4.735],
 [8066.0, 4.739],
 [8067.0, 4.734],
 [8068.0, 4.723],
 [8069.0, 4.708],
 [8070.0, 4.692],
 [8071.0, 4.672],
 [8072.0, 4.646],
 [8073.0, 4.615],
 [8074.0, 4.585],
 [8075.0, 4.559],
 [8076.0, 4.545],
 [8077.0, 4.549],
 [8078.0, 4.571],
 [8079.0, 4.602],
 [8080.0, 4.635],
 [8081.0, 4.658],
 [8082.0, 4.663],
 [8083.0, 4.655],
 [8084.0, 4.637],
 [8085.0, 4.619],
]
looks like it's 0.017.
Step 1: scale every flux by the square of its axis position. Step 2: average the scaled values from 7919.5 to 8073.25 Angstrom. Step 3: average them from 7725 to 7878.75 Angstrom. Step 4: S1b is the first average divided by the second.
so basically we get 1.0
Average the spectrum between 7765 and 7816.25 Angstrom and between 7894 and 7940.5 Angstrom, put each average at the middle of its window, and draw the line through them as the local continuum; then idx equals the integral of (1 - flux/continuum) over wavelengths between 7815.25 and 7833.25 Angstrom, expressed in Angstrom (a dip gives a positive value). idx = -0.2 Angstrom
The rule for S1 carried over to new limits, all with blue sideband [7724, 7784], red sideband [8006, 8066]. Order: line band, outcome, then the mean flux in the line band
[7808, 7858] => -0.02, 4.95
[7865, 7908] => -0.02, 4.89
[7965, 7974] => -0.01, 4.77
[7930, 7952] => 0.02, 4.7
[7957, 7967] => 0.00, 4.76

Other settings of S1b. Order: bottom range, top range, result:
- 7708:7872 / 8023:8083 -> 1.00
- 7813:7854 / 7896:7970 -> 0.99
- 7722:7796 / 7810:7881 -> 1.02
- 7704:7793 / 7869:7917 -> 1.01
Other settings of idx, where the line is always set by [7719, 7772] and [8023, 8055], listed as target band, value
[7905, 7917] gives 0.17 Angstrom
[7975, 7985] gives -0.22 Angstrom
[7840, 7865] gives -0.43 Angstrom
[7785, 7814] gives -0.46 Angstrom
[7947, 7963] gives 0.02 Angstrom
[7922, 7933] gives -0.16 Angstrom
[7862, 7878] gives -0.21 Angstrom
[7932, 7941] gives 0.05 Angstrom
